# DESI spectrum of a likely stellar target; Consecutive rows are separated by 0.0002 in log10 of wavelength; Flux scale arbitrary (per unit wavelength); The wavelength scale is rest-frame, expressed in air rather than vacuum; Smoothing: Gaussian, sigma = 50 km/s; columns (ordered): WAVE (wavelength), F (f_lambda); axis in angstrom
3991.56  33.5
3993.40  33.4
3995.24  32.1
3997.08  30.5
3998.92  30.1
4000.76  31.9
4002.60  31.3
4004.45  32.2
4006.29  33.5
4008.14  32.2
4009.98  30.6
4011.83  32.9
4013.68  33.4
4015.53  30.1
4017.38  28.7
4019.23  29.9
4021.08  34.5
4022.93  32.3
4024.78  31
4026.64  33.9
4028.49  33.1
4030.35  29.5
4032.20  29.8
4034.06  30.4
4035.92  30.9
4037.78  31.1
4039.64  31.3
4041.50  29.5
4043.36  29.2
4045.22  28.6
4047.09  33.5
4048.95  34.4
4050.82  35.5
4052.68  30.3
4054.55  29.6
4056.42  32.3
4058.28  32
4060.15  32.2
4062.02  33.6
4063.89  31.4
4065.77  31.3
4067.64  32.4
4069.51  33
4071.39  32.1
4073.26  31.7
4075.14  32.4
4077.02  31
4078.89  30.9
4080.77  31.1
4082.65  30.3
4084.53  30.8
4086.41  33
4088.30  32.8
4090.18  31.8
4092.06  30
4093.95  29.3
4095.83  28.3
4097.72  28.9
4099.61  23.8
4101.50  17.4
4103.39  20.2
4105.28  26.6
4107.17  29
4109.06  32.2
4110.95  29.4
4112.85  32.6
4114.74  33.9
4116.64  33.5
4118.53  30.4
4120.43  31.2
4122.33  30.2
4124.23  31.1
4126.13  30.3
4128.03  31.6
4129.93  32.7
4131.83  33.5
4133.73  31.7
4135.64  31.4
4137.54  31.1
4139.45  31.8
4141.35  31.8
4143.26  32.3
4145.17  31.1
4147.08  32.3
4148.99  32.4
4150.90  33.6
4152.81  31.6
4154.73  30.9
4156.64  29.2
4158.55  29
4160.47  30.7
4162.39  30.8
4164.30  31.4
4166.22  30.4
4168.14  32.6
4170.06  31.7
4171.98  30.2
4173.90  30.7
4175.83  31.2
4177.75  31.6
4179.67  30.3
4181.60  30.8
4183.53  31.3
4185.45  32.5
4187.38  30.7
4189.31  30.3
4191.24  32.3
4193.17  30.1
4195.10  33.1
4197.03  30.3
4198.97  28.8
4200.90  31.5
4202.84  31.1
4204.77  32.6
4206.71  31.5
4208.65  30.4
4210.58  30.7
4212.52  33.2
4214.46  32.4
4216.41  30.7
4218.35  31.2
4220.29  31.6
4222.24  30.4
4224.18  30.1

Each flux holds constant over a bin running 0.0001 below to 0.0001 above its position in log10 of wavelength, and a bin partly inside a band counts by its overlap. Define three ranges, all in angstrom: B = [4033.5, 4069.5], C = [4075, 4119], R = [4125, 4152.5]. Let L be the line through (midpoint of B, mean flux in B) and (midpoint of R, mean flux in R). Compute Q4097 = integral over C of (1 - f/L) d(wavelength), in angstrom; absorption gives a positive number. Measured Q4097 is 3.2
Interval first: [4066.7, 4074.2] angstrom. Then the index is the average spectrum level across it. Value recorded 32.3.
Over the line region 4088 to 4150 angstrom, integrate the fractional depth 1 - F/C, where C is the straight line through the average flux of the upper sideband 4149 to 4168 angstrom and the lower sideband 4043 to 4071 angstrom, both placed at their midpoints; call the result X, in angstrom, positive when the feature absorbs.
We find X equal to 2.4 angstrom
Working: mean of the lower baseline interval 32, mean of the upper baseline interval 31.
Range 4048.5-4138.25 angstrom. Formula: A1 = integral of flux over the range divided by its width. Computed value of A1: 30.7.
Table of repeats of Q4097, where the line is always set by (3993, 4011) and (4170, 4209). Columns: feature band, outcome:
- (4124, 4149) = -0.41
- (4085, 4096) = 0.14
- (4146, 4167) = 0.05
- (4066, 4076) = -0.24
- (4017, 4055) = 0.34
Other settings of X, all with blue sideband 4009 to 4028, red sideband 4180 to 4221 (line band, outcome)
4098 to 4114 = 2.5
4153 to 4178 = 0.5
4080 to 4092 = 0.0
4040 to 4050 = 0.2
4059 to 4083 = -0.2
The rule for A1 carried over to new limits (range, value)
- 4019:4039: 31.5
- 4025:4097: 31.4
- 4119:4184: 31.3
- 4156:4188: 30.9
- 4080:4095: 31.1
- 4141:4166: 31.3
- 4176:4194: 31.1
